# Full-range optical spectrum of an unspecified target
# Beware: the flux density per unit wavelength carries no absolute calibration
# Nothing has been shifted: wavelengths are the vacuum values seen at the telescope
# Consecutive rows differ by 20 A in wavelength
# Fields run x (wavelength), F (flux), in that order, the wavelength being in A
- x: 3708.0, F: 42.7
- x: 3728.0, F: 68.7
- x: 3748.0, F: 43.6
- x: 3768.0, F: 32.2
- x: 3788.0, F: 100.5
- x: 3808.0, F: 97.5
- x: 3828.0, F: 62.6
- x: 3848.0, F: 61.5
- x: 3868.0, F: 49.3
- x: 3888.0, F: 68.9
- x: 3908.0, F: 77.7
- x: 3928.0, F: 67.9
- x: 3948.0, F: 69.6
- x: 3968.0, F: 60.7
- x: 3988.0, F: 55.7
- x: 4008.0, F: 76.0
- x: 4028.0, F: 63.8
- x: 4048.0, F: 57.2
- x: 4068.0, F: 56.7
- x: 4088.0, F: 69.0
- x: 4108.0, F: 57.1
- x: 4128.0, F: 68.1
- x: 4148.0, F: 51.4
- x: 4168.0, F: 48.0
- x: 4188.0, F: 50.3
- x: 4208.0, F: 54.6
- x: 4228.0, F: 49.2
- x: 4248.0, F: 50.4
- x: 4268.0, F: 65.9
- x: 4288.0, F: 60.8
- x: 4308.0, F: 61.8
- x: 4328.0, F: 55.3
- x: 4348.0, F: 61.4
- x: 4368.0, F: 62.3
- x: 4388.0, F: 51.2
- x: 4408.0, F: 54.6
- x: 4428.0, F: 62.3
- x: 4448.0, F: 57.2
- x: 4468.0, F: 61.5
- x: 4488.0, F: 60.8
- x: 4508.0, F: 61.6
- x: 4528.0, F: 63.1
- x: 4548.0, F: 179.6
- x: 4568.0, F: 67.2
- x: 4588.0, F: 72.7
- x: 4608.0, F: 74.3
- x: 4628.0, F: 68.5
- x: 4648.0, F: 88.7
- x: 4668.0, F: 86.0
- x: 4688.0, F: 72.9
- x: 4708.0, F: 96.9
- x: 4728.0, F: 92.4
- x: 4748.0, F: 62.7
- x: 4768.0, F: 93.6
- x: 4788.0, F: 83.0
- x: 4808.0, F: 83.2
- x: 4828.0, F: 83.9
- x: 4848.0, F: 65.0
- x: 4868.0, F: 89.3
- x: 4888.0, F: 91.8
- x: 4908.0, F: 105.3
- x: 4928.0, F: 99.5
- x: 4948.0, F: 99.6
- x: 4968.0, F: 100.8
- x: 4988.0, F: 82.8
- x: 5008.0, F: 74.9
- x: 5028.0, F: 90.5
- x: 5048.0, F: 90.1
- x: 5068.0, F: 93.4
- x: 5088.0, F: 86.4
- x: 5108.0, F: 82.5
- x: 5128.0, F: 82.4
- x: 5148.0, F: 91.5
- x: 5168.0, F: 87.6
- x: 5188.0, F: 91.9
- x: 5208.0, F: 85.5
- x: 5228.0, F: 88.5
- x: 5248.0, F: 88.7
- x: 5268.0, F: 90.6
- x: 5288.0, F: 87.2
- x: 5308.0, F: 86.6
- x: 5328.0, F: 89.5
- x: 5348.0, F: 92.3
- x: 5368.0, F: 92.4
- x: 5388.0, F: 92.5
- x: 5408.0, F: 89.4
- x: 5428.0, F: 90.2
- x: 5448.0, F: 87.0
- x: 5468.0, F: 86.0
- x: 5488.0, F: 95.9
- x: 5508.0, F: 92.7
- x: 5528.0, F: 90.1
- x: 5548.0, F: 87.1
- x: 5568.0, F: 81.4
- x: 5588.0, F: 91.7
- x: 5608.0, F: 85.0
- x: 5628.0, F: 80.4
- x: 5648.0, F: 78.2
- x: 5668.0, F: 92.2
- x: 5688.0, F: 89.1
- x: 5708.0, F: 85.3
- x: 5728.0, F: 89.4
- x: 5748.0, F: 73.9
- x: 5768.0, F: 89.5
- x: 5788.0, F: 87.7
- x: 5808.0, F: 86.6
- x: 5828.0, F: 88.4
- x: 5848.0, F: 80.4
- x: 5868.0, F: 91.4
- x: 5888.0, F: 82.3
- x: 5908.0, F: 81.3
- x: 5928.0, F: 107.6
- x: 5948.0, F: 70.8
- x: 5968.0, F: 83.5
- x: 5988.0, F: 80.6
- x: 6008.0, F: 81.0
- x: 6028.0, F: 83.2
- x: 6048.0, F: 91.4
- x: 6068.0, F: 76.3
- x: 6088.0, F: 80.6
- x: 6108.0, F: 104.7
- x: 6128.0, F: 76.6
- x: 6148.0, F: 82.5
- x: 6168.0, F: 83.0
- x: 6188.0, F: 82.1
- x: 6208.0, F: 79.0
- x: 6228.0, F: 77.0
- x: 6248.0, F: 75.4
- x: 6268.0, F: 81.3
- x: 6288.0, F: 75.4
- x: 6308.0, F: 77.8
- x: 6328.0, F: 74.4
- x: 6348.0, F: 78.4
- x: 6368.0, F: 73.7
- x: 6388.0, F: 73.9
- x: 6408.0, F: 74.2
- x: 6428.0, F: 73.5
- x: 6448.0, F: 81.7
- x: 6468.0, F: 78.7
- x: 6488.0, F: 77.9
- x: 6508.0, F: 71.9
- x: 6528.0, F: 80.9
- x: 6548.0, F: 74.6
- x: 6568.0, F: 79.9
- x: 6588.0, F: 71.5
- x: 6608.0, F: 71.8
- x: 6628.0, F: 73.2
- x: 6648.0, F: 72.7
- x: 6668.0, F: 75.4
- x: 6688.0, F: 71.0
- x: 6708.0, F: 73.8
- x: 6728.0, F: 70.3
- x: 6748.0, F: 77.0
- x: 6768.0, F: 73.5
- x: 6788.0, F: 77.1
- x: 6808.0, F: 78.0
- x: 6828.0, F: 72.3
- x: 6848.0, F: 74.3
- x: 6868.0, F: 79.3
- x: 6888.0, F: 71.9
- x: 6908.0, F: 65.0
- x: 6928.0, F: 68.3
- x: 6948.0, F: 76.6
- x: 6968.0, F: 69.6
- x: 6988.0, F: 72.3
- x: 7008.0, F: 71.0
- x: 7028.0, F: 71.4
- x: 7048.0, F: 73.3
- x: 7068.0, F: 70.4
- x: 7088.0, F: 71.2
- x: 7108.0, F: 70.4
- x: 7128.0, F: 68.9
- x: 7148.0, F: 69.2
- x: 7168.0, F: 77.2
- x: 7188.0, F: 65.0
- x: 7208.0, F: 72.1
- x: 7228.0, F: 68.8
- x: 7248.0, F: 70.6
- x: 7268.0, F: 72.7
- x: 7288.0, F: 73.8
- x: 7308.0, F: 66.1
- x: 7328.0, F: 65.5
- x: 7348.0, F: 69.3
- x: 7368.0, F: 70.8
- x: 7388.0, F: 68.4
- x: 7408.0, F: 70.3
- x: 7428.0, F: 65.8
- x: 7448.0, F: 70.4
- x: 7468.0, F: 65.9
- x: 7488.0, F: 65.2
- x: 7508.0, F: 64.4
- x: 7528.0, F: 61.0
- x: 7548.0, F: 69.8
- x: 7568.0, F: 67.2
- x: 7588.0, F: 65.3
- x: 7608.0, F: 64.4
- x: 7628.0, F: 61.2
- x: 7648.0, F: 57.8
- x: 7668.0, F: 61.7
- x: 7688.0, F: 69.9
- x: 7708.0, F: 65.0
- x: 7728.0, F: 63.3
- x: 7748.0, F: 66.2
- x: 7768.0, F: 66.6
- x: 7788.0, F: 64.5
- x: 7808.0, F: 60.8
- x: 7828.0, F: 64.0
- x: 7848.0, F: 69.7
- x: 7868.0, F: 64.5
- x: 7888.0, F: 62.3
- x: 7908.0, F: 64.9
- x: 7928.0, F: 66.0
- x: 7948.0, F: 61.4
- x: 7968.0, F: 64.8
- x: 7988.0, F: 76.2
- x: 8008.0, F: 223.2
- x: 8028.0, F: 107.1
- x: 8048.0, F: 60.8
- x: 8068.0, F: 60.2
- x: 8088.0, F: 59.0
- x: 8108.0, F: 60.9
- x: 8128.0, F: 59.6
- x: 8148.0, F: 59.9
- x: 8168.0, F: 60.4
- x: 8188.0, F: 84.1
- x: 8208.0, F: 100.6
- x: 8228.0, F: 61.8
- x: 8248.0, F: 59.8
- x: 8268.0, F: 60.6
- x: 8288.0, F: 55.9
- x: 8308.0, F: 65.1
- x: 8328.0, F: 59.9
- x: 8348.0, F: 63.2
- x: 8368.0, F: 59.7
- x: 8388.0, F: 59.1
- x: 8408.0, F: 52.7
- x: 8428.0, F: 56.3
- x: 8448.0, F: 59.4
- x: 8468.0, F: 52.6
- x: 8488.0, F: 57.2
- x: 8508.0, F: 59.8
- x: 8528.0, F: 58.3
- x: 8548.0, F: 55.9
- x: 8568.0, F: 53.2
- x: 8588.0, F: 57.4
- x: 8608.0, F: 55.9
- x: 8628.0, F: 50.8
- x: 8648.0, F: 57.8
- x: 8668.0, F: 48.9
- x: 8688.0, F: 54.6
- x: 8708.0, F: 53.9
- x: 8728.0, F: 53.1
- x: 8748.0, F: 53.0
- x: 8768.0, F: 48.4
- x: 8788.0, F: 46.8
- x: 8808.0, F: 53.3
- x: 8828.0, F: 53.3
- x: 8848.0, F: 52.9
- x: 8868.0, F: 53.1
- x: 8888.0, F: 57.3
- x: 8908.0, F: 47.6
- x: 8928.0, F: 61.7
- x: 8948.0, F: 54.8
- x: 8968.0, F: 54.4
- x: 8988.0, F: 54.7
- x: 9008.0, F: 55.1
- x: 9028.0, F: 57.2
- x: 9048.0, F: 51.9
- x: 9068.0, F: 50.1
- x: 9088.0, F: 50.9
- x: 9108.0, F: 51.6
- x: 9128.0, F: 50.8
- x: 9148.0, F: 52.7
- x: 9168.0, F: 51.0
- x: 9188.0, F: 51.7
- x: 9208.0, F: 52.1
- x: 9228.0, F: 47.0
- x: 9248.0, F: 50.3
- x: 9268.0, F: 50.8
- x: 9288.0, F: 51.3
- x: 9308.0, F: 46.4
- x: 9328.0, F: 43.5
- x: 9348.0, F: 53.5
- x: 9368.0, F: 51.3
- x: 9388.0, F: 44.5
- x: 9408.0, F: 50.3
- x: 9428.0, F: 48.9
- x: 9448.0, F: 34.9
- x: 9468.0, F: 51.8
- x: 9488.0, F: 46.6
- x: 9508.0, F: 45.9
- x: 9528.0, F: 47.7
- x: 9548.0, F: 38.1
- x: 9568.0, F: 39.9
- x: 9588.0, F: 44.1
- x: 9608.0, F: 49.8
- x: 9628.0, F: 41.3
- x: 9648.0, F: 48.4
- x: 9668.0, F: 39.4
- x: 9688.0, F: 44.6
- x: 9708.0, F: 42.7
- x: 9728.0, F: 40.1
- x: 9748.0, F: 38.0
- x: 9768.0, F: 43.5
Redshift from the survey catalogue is 0.22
